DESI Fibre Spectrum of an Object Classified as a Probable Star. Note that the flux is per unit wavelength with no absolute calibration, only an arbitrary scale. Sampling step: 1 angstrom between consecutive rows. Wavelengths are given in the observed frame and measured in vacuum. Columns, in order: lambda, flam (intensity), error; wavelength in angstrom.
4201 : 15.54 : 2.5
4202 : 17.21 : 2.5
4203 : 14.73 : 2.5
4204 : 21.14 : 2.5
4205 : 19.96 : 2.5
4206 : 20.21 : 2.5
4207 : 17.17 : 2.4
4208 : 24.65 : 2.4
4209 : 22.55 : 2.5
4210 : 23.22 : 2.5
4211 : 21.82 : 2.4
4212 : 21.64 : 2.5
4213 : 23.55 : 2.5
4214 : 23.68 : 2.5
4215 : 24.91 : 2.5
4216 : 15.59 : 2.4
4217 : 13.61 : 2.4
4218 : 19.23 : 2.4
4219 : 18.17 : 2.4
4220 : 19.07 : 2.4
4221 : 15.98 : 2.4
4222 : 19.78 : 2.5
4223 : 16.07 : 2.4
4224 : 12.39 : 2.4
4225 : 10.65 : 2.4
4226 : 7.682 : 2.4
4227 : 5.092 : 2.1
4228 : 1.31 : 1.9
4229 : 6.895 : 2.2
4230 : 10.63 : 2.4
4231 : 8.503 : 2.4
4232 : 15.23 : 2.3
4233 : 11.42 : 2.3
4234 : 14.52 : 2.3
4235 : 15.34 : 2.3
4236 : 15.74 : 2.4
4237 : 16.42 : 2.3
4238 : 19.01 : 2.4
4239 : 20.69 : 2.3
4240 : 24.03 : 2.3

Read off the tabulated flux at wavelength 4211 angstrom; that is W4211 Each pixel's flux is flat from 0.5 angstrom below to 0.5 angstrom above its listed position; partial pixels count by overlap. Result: 21.82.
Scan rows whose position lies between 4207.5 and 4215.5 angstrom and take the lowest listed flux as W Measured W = 21.64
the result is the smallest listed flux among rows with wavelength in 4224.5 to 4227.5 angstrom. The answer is 5.092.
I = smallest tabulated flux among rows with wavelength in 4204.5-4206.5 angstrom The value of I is 19.96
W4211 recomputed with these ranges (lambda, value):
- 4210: 23.22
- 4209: 22.55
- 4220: 19.07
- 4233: 11.42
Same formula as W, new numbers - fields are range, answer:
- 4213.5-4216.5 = 15.59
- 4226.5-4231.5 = 1.31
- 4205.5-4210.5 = 17.17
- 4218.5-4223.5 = 15.98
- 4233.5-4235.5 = 14.52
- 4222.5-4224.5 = 12.39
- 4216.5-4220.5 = 13.61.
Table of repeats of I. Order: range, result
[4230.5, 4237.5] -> 8.503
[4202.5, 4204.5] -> 14.73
